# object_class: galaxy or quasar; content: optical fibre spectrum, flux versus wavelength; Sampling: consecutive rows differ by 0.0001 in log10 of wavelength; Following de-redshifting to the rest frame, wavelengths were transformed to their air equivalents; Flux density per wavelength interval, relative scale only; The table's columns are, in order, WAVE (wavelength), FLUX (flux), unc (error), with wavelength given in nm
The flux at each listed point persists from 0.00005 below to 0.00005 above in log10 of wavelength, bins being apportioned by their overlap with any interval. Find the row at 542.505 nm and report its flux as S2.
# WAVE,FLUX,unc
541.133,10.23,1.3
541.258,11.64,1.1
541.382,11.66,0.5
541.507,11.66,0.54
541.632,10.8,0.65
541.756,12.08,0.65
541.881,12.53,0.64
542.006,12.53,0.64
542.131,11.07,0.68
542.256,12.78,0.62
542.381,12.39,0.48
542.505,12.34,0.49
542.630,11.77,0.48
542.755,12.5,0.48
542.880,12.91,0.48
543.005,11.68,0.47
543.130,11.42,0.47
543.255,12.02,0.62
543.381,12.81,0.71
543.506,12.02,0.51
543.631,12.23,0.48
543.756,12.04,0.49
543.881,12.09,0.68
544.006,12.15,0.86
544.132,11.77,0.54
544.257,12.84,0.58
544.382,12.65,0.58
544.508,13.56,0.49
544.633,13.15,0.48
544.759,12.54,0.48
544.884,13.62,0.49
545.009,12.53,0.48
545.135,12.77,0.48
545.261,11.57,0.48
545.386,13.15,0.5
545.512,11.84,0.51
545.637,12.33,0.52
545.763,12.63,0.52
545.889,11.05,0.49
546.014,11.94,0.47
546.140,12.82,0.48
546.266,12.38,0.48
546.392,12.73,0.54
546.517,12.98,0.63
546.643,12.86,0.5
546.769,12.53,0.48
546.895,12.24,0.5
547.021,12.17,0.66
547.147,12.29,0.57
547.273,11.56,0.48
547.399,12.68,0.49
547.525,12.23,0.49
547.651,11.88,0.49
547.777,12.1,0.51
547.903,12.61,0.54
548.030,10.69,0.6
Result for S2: 12.34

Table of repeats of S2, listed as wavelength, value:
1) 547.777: 12.1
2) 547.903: 12.61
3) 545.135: 12.77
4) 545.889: 11.05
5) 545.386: 13.15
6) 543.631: 12.23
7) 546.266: 12.38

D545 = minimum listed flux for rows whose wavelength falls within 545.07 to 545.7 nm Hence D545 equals 11.57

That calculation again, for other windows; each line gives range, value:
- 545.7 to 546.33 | 11.05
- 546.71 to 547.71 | 11.56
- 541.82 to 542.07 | 12.53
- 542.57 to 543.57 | 11.42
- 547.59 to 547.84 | 11.88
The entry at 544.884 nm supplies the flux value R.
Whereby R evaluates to 13.62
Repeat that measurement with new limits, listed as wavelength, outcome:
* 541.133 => 10.23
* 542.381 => 12.39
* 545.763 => 12.63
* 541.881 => 12.53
